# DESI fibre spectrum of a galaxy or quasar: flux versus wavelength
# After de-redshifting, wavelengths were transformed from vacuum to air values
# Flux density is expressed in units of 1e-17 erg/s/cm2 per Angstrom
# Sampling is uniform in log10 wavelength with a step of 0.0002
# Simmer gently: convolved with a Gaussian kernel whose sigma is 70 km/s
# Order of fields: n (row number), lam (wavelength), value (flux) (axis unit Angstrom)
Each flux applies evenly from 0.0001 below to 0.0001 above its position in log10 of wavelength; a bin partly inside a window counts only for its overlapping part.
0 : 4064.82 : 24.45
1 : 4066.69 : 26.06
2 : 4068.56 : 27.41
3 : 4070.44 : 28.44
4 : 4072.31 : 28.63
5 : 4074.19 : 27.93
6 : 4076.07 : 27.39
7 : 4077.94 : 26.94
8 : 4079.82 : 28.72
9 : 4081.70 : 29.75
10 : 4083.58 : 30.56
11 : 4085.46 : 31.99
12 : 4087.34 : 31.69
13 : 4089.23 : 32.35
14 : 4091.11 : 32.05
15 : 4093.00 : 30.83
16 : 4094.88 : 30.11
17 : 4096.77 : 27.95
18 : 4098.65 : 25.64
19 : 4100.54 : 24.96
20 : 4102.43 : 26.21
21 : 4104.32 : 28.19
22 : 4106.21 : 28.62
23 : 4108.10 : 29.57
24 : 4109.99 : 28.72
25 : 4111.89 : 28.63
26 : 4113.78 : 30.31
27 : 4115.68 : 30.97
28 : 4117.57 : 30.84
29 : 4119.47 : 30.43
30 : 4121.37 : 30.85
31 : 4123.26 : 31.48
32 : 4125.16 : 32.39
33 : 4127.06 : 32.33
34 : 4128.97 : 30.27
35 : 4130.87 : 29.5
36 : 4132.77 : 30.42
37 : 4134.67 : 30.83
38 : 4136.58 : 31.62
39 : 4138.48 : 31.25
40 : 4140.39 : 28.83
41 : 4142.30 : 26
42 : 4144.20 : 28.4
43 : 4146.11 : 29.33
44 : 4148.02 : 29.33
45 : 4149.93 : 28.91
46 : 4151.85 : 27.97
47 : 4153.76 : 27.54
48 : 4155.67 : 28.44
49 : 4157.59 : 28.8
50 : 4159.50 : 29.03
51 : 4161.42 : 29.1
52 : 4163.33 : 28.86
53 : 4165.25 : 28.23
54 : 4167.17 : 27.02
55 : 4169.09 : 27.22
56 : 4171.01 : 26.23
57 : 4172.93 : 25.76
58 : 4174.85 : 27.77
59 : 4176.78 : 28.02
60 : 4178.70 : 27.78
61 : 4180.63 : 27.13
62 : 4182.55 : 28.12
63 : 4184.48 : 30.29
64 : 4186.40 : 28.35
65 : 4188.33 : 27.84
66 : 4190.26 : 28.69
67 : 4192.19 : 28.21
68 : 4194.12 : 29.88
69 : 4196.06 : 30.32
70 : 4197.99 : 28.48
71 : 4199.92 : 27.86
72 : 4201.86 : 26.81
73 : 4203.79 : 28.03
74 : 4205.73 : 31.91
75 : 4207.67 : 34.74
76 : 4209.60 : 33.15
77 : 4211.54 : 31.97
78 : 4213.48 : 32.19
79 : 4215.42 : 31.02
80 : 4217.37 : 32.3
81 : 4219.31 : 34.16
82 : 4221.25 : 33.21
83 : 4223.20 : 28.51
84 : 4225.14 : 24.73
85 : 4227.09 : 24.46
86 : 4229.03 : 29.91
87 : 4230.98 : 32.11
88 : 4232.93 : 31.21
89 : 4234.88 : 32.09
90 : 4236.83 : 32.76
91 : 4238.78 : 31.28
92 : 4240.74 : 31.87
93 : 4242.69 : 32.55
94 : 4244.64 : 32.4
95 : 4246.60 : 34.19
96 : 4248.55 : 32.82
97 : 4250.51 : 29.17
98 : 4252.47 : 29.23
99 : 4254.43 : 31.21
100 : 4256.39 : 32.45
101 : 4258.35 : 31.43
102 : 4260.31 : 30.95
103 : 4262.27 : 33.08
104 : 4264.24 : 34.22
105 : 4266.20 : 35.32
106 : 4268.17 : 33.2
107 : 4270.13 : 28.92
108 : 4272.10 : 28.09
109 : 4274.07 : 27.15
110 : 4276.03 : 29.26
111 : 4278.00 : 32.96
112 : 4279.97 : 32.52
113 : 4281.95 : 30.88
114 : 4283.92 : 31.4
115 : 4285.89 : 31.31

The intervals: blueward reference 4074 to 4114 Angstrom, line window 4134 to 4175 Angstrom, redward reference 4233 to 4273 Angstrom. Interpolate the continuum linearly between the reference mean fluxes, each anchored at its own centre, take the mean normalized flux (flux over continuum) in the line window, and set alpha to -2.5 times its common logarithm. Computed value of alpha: 0.06 mag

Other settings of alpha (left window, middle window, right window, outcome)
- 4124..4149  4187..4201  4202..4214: 0.09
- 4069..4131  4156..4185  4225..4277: 0.09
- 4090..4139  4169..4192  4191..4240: 0.09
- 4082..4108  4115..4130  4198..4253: -0.05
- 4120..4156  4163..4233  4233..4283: 0.05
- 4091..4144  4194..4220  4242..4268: 0.01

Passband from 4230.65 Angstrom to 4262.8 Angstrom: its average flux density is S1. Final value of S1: 31.8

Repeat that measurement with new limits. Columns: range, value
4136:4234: 29.2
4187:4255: 30.6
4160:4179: 27.6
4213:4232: 30.2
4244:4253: 31.6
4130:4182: 28.5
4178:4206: 28.6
